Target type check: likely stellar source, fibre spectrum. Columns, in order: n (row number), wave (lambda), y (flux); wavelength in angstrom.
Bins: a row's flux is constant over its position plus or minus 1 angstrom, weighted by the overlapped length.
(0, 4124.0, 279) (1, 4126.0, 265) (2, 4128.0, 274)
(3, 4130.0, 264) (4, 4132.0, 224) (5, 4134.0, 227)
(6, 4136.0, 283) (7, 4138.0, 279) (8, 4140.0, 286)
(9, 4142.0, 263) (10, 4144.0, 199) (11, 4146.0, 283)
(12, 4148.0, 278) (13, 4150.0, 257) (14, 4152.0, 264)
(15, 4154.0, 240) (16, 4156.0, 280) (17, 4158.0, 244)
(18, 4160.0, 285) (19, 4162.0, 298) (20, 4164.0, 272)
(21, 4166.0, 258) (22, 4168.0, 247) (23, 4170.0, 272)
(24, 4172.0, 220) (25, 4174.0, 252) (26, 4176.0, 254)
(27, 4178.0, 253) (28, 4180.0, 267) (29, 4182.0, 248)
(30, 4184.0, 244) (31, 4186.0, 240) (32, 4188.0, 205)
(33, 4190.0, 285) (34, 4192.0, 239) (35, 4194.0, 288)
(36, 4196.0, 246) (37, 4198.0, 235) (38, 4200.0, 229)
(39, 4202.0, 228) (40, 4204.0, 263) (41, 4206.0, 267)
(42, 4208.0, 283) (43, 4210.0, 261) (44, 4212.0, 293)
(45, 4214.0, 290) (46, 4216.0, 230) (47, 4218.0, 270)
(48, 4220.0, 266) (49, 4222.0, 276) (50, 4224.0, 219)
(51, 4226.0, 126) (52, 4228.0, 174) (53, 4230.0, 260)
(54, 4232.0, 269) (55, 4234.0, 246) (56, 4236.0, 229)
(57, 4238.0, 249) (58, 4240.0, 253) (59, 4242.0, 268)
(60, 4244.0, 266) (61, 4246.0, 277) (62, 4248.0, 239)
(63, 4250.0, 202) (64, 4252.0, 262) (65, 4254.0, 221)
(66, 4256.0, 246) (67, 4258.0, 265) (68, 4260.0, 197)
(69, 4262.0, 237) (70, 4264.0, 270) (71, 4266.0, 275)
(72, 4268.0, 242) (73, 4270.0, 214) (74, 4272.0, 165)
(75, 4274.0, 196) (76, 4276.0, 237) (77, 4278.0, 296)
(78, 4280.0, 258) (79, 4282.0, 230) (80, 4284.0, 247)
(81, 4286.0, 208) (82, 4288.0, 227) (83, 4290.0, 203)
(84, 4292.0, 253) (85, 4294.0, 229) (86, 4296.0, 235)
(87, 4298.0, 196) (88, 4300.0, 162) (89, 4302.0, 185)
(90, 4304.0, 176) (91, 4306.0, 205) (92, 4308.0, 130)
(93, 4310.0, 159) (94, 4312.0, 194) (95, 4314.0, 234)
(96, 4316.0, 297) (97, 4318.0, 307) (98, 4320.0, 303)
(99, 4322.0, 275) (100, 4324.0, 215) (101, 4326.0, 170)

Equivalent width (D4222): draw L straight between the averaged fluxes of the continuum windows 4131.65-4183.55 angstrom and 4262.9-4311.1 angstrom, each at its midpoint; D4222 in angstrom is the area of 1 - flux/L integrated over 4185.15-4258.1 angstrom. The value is -2.9 angstrom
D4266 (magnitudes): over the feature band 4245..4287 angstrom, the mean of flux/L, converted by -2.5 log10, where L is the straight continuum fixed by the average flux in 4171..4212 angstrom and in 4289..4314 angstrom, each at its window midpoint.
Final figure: -0.115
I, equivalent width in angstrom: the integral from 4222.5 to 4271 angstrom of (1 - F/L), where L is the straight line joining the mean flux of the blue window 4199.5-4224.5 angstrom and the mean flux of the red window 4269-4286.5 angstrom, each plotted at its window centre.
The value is 1.0 angstrom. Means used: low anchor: 261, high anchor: 228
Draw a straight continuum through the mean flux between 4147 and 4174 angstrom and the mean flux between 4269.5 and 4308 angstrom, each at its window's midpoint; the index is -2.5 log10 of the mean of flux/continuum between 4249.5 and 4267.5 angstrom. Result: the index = -0.079 mag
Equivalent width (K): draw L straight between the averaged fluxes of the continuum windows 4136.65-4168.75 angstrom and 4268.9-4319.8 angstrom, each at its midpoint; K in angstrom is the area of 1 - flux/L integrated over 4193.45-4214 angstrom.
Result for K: -1.0 angstrom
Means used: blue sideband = 265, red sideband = 219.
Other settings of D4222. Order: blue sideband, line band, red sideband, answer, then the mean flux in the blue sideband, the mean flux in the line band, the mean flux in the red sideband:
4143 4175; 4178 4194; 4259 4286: 0.2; 259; 250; 235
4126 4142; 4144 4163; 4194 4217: -0.3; 263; 266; 258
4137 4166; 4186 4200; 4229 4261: 0.5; 266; 248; 247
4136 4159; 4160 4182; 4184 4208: -0.4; 262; 260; 249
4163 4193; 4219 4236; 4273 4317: 0.5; 250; 229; 216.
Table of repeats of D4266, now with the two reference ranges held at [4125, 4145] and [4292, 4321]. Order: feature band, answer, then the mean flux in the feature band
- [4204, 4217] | -0.13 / 270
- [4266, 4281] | -0.04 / 233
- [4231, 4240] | -0.07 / 249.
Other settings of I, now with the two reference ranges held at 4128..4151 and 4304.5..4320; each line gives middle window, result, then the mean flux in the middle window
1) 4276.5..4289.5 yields -0.8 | 242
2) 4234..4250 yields -0.9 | 251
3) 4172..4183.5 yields 0.0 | 251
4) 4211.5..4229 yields 0.4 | 237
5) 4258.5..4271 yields -0.4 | 240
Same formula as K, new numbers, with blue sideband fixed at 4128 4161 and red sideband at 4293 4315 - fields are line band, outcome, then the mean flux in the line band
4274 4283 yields -2.06 angstrom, 249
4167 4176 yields 0.00 angstrom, 248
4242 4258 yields -2.44 angstrom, 247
